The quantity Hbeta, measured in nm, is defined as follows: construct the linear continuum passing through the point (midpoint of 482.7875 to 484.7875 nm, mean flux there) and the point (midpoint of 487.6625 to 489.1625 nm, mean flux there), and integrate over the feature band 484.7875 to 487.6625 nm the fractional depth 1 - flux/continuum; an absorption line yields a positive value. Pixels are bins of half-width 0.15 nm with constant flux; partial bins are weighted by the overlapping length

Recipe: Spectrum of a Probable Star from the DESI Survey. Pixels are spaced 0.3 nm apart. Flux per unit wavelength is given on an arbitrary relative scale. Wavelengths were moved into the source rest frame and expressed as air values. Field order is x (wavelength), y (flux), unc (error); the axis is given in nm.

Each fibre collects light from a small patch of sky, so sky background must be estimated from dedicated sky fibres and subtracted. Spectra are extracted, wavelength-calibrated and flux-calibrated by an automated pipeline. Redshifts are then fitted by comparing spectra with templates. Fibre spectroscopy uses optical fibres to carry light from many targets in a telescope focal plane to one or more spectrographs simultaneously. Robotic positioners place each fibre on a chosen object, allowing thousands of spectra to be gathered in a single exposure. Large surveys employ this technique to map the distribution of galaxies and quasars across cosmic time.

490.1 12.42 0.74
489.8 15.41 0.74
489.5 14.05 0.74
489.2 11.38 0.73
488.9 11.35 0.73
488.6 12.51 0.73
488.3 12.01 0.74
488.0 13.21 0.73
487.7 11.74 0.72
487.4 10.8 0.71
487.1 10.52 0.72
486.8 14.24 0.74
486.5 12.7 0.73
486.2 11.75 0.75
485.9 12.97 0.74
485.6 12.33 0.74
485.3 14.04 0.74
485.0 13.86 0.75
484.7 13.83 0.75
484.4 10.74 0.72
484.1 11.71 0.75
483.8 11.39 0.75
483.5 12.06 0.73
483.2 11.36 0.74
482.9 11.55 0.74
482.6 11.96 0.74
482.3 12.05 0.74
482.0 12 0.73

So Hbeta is -0.15 nm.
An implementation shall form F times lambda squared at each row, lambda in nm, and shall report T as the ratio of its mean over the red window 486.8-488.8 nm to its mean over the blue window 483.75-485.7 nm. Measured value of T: 0.96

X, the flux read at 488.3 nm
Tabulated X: 12.01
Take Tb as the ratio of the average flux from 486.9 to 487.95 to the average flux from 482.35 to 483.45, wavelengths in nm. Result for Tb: 1.0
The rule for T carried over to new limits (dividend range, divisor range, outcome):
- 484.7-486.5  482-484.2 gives 1.12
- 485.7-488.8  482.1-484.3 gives 1.06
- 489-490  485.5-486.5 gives 1.10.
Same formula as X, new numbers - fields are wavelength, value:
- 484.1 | 11.71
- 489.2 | 11.38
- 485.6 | 12.33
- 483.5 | 12.06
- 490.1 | 12.42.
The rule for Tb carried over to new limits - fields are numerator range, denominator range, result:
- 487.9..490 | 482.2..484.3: 1.10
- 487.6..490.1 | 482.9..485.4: 1.03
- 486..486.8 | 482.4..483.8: 1.08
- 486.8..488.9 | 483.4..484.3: 1.03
